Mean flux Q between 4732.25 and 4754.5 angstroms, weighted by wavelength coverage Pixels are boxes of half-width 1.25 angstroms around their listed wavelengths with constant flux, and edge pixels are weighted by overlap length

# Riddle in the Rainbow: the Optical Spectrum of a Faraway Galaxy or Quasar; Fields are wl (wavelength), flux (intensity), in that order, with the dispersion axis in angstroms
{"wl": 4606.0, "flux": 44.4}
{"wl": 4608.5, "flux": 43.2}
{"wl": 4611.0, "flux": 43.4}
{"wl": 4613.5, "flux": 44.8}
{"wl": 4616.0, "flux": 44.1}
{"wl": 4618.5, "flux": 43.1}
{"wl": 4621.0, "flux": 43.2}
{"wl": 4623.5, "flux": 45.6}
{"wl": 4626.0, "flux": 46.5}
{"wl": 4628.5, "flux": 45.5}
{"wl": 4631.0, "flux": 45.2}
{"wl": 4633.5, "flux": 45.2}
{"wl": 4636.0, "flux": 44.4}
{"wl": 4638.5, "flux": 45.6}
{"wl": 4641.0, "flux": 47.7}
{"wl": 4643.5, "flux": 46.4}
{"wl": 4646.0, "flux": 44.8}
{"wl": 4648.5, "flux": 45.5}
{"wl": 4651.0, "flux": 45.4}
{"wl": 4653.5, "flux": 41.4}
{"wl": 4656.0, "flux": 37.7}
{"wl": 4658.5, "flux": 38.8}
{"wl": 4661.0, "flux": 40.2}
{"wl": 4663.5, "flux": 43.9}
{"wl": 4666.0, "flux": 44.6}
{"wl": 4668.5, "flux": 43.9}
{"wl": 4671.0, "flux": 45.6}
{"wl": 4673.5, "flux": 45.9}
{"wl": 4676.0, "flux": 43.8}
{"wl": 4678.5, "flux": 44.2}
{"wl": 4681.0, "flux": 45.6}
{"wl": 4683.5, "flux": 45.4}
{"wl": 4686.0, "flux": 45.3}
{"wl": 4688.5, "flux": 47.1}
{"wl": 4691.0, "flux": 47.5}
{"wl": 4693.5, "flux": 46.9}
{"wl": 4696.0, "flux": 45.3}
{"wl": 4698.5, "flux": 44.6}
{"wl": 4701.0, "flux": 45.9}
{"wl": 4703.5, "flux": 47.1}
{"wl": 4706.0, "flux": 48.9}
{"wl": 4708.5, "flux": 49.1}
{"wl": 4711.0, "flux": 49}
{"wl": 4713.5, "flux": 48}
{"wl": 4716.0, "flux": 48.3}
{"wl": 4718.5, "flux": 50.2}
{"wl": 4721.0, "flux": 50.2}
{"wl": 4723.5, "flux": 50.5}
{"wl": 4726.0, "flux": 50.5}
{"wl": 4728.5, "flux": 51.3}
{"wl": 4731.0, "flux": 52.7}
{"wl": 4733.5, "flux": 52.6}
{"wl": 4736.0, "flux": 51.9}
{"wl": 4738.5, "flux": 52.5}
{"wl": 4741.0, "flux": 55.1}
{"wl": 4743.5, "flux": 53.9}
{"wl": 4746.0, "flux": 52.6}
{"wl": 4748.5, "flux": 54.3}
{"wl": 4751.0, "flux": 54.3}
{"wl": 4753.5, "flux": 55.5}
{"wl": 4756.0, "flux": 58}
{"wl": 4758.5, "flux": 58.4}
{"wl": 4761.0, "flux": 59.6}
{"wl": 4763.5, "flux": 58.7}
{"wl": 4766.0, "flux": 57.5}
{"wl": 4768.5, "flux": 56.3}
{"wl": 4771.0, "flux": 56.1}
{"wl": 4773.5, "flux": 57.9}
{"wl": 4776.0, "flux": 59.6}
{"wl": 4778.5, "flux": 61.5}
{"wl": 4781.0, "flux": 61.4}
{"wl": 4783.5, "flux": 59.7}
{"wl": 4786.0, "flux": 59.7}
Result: 53.6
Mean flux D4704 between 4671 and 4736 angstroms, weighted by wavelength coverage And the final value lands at 47.9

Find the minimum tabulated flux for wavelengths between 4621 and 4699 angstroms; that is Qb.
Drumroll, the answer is 37.7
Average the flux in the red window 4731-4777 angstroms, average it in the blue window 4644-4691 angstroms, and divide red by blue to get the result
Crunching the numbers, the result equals 1.27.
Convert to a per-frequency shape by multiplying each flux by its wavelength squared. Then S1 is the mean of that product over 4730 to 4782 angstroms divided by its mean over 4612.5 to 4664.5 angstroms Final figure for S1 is 1.34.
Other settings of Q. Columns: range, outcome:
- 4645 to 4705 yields 44.5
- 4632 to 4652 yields 45.6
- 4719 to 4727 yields 50.4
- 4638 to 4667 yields 43.4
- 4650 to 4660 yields 40.7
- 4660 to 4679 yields 44.1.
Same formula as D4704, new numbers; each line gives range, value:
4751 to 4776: 57.5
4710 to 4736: 50.4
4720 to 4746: 52.2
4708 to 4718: 48.7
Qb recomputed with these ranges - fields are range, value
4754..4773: 56.1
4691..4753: 44.6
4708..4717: 48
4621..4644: 43.2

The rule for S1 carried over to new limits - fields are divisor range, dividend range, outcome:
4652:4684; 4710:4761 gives 1.26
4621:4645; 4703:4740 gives 1.14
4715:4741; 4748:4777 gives 1.13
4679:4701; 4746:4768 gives 1.27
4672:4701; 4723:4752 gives 1.18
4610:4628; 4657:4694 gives 1.03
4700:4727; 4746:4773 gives 1.18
